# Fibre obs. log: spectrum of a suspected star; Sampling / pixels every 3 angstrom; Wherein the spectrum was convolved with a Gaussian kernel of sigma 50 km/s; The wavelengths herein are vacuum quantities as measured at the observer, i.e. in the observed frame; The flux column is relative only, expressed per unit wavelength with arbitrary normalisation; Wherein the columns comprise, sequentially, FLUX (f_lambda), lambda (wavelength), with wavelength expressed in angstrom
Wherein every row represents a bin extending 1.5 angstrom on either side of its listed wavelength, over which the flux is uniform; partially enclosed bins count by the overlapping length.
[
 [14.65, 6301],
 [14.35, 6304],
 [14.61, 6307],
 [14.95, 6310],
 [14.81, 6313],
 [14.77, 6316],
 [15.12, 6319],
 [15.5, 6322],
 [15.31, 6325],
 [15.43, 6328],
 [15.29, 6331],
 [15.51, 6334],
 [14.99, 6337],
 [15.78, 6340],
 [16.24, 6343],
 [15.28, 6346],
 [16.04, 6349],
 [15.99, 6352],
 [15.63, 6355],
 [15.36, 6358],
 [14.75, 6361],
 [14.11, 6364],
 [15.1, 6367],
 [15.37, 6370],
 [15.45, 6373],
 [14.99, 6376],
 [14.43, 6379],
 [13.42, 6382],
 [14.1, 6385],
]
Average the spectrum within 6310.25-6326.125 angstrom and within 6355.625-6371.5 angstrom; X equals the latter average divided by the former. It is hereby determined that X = 1.0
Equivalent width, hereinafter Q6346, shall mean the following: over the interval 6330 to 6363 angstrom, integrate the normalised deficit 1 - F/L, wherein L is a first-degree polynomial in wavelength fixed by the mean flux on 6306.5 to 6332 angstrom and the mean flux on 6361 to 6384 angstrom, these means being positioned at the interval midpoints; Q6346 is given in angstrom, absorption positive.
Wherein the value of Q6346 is -1.4 angstrom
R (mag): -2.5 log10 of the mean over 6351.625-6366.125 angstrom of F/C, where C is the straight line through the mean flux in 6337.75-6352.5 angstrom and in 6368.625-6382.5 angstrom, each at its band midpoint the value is 0.02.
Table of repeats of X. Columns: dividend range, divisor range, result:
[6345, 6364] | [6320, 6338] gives 1.00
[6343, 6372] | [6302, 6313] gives 1.05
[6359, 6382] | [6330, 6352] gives 0.95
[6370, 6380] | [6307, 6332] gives 1.00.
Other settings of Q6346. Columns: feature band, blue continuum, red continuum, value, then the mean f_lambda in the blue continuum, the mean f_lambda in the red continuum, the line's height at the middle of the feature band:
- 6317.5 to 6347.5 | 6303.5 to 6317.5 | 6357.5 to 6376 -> -1.2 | 14.7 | 15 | 14.8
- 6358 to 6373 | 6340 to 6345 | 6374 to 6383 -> 0.0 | 16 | 14.4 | 15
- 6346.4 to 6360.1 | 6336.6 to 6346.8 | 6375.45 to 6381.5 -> -0.4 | 15.7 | 14.5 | 15.3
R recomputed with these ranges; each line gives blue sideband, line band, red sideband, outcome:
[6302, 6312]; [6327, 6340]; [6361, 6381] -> -0.04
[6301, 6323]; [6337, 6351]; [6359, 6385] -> -0.07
